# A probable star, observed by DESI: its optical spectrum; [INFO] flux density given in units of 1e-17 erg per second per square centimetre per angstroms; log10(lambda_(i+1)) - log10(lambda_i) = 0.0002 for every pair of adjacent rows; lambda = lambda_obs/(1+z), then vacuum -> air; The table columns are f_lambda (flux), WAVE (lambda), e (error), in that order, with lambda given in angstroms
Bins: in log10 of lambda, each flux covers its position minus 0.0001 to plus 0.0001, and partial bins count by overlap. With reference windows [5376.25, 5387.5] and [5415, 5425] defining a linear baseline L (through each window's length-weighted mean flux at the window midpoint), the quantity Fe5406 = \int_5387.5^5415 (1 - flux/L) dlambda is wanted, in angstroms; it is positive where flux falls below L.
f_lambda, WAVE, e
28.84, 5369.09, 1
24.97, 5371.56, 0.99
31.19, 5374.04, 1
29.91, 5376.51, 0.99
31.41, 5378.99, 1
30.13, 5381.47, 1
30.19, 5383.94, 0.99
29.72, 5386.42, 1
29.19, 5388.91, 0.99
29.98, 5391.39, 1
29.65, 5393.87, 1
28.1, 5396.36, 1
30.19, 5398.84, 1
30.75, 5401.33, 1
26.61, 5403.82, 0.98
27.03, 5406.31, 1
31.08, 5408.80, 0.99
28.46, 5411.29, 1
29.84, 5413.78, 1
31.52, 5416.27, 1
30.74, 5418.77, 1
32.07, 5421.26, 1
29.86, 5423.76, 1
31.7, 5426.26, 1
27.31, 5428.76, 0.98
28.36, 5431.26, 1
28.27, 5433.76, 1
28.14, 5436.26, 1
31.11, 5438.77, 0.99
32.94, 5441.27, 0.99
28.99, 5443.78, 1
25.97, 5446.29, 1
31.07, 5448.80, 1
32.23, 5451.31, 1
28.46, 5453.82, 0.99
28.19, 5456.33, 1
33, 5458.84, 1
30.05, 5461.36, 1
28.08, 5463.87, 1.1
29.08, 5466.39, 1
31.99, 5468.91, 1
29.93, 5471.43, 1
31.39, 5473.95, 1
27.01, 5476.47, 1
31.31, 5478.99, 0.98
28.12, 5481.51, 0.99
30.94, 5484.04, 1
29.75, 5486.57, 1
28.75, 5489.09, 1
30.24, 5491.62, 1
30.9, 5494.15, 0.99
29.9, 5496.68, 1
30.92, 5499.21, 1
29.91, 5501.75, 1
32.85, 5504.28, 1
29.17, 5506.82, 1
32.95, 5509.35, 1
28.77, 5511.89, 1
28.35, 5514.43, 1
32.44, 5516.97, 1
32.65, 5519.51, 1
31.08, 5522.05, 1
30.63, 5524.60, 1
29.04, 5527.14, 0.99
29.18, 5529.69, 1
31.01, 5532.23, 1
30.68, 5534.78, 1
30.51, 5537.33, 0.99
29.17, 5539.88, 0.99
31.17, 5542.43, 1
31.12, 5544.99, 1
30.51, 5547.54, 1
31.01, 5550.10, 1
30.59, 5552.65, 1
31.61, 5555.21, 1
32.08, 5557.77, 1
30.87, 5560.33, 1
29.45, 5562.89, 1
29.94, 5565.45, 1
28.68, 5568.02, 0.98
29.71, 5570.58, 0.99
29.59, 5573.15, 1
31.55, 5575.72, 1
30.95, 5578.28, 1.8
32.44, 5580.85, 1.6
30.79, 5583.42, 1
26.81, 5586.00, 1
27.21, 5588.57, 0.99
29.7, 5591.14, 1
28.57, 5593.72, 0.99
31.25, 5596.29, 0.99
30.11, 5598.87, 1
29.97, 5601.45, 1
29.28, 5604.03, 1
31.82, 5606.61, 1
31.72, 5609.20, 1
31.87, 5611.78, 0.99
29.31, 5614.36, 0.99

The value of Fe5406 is 1.4 angstroms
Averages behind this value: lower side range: 30.3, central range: 29.2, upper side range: 31.1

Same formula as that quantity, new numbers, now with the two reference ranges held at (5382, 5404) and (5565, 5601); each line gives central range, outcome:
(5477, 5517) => -0.70 angstroms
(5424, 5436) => 0.27 angstroms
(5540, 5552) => -0.41 angstroms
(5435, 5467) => -0.21 angstroms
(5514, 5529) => -0.53 angstroms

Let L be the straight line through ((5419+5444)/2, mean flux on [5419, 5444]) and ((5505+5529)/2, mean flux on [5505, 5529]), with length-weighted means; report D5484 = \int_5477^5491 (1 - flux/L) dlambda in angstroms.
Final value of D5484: 0.3 angstroms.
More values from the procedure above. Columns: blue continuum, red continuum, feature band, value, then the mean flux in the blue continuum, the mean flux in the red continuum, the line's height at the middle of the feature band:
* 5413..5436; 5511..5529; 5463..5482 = 0.3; 29.9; 30.4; 30.2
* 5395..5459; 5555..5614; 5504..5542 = -0.7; 29.6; 30.2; 30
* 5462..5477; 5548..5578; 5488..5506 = -0.3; 29.7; 30.5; 29.9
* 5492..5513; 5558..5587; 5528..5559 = -0.3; 30.7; 30.2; 30.4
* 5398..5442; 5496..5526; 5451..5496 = 0.7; 29.7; 30.8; 30.4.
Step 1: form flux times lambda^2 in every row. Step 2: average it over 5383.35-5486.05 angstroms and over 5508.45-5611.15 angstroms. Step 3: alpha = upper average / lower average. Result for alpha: 1.07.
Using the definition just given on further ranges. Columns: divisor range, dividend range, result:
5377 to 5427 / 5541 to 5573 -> 1.08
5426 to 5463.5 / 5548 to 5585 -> 1.08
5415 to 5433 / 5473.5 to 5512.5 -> 1.03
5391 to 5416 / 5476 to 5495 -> 1.05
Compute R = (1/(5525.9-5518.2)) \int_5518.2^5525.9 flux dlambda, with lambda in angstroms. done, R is 31.5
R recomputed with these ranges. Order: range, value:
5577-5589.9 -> 29.6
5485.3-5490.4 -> 29.3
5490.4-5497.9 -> 30.4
